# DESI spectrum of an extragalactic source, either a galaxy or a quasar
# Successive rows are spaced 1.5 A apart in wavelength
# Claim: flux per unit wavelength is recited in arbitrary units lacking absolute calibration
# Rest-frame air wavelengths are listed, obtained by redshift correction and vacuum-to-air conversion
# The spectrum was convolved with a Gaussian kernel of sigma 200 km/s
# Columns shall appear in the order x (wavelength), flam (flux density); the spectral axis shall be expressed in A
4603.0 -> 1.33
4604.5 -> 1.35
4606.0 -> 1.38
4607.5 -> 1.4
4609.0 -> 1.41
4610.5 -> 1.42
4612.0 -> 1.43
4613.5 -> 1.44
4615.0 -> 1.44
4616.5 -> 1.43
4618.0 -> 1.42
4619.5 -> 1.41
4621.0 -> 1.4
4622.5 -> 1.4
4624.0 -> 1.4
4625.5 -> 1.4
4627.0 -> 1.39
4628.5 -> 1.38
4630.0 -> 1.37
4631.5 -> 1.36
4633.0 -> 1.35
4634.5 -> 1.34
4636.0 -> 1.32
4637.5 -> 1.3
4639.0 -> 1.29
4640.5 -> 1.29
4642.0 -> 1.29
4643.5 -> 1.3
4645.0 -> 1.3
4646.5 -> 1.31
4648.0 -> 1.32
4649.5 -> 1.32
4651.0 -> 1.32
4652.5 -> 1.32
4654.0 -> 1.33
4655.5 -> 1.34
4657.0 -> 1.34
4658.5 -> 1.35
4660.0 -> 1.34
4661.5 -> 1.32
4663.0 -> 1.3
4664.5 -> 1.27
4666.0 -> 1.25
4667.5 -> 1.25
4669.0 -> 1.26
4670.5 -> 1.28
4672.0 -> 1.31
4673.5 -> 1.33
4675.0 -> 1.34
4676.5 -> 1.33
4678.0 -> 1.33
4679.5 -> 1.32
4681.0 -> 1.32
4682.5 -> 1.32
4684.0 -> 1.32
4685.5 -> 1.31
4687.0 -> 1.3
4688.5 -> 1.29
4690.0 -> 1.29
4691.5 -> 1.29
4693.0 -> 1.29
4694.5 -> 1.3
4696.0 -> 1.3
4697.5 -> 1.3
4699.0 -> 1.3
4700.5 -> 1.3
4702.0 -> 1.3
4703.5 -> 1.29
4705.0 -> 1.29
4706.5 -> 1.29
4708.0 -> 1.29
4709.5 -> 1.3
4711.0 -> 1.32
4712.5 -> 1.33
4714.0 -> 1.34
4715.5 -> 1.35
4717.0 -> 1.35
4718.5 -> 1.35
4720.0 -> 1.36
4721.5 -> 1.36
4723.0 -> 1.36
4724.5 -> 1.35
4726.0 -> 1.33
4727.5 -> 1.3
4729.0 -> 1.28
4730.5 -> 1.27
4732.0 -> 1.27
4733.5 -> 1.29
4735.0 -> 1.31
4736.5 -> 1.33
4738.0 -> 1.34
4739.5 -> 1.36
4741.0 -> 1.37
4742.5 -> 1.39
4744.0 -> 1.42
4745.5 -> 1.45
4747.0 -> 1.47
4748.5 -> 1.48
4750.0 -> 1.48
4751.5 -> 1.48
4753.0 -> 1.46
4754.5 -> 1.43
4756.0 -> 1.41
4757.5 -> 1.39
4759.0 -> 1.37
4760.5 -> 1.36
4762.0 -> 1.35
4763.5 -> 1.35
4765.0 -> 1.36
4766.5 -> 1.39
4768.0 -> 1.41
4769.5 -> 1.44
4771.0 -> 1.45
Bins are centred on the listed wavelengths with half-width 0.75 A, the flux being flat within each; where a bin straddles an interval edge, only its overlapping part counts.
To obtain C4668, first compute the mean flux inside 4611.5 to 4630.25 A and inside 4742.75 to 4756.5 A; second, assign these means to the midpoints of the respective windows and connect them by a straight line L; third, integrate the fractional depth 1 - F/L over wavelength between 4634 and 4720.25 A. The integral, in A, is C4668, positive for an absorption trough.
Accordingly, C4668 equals 7.1 A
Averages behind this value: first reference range 1.41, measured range 1.31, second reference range 1.45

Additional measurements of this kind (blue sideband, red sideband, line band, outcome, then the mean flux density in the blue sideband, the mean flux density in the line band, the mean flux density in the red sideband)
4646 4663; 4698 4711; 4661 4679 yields 0.28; 1.33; 1.3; 1.3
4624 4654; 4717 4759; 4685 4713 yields 1.20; 1.33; 1.3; 1.37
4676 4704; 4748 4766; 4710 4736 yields 0.60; 1.31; 1.32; 1.41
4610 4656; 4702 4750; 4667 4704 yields 1.28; 1.36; 1.3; 1.34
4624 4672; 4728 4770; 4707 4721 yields 0.29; 1.32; 1.33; 1.38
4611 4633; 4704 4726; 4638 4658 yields 1.01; 1.4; 1.31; 1.33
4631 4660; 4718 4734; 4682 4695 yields 0.19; 1.32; 1.3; 1.32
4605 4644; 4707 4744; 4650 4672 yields 0.88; 1.38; 1.31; 1.33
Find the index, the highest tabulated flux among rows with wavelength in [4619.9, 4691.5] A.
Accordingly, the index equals 1.4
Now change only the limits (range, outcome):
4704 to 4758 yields 1.48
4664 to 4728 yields 1.36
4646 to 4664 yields 1.35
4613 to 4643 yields 1.44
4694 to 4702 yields 1.3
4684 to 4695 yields 1.32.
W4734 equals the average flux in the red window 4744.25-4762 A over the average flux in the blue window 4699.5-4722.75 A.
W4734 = 1.08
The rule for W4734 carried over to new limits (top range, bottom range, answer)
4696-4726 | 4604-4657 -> 0.97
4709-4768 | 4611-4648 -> 1.00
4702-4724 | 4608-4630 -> 0.94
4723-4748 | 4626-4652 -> 1.02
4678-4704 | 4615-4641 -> 0.95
